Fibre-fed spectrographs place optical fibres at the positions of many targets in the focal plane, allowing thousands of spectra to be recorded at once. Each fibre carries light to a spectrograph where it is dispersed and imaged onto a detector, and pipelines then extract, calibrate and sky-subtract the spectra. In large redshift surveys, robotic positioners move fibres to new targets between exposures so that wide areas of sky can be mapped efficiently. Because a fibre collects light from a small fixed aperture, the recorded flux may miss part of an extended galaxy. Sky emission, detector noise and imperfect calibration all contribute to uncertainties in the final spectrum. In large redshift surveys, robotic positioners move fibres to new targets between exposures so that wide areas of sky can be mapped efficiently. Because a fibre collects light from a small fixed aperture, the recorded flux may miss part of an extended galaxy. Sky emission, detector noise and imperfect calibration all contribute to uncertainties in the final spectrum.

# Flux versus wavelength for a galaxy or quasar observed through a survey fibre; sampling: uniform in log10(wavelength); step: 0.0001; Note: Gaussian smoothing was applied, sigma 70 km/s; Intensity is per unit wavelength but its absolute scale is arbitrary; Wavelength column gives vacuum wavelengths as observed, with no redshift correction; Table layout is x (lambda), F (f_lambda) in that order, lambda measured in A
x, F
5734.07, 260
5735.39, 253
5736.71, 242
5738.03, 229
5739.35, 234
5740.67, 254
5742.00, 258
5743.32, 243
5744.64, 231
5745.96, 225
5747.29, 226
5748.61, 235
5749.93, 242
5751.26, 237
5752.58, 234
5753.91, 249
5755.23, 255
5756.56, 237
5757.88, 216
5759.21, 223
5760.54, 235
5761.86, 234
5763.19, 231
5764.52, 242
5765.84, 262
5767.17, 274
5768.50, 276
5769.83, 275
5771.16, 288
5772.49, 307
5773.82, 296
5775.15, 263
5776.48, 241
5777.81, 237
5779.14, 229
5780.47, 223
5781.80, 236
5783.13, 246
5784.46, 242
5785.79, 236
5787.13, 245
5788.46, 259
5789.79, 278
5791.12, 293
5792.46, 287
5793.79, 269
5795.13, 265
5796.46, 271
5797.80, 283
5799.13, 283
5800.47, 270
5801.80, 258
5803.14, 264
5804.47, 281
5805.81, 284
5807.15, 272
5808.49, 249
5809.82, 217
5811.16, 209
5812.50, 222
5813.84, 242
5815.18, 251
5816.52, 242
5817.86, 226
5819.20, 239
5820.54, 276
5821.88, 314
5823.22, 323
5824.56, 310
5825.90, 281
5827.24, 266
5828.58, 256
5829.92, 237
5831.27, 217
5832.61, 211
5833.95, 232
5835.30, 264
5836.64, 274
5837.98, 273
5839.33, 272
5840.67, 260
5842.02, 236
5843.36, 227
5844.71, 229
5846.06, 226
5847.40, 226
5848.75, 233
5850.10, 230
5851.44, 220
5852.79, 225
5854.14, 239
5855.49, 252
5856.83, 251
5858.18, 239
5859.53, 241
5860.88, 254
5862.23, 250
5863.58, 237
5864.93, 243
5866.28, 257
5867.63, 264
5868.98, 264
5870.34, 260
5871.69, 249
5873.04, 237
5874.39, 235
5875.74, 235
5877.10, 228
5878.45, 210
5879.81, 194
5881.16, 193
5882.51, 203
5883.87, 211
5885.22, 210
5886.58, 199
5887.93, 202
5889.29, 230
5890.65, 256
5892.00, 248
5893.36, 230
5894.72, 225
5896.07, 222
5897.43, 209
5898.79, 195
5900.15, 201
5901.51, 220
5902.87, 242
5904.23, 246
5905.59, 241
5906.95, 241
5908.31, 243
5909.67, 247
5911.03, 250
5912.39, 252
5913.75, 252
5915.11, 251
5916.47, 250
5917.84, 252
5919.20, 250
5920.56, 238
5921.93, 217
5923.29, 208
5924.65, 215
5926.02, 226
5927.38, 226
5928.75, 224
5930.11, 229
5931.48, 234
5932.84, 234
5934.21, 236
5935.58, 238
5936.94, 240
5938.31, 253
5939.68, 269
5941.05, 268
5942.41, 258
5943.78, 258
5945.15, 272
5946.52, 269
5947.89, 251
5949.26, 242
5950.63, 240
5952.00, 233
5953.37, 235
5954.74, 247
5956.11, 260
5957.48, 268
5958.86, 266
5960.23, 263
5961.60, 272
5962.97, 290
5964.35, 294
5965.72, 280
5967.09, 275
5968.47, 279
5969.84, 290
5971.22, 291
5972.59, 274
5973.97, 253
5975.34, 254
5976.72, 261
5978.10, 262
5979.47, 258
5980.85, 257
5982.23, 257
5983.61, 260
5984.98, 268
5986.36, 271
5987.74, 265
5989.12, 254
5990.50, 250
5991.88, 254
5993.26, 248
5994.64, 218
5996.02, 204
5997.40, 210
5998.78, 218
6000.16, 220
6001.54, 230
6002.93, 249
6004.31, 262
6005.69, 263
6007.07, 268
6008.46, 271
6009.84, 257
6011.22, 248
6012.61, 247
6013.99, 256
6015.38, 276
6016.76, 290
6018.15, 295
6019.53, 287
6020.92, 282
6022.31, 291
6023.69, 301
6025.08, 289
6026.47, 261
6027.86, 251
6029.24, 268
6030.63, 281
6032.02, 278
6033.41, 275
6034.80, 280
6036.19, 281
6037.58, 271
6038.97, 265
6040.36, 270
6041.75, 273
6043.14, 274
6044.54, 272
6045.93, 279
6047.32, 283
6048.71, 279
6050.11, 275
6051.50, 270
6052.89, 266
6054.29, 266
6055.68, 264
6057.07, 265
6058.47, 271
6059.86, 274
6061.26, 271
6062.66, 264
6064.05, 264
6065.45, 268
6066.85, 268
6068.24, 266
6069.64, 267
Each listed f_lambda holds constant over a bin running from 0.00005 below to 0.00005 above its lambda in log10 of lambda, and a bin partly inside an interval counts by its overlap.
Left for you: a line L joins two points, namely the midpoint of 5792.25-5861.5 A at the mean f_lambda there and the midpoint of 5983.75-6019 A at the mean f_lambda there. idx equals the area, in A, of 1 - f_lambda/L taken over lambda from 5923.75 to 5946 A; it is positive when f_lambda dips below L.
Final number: 0.9 A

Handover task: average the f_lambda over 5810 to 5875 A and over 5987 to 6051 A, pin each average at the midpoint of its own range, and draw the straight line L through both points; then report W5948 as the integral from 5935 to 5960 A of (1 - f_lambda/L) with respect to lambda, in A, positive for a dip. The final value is 0.3 A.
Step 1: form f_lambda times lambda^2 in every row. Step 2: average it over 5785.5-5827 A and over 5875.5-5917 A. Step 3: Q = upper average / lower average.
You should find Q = 0.9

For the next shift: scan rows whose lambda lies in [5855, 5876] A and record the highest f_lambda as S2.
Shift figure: 264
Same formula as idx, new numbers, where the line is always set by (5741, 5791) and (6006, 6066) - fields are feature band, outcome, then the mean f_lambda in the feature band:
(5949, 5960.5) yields 0.64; 250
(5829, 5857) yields 1.70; 240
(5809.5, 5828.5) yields -0.46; 259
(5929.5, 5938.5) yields 0.90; 237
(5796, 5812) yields -0.61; 261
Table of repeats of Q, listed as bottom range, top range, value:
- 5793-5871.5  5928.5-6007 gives 1.05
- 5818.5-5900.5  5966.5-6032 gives 1.14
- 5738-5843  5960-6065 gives 1.13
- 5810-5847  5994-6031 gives 1.09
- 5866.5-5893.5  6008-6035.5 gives 1.26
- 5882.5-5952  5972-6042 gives 1.14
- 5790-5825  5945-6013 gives 1.02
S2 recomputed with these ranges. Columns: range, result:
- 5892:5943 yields 269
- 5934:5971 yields 294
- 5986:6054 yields 301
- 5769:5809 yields 307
